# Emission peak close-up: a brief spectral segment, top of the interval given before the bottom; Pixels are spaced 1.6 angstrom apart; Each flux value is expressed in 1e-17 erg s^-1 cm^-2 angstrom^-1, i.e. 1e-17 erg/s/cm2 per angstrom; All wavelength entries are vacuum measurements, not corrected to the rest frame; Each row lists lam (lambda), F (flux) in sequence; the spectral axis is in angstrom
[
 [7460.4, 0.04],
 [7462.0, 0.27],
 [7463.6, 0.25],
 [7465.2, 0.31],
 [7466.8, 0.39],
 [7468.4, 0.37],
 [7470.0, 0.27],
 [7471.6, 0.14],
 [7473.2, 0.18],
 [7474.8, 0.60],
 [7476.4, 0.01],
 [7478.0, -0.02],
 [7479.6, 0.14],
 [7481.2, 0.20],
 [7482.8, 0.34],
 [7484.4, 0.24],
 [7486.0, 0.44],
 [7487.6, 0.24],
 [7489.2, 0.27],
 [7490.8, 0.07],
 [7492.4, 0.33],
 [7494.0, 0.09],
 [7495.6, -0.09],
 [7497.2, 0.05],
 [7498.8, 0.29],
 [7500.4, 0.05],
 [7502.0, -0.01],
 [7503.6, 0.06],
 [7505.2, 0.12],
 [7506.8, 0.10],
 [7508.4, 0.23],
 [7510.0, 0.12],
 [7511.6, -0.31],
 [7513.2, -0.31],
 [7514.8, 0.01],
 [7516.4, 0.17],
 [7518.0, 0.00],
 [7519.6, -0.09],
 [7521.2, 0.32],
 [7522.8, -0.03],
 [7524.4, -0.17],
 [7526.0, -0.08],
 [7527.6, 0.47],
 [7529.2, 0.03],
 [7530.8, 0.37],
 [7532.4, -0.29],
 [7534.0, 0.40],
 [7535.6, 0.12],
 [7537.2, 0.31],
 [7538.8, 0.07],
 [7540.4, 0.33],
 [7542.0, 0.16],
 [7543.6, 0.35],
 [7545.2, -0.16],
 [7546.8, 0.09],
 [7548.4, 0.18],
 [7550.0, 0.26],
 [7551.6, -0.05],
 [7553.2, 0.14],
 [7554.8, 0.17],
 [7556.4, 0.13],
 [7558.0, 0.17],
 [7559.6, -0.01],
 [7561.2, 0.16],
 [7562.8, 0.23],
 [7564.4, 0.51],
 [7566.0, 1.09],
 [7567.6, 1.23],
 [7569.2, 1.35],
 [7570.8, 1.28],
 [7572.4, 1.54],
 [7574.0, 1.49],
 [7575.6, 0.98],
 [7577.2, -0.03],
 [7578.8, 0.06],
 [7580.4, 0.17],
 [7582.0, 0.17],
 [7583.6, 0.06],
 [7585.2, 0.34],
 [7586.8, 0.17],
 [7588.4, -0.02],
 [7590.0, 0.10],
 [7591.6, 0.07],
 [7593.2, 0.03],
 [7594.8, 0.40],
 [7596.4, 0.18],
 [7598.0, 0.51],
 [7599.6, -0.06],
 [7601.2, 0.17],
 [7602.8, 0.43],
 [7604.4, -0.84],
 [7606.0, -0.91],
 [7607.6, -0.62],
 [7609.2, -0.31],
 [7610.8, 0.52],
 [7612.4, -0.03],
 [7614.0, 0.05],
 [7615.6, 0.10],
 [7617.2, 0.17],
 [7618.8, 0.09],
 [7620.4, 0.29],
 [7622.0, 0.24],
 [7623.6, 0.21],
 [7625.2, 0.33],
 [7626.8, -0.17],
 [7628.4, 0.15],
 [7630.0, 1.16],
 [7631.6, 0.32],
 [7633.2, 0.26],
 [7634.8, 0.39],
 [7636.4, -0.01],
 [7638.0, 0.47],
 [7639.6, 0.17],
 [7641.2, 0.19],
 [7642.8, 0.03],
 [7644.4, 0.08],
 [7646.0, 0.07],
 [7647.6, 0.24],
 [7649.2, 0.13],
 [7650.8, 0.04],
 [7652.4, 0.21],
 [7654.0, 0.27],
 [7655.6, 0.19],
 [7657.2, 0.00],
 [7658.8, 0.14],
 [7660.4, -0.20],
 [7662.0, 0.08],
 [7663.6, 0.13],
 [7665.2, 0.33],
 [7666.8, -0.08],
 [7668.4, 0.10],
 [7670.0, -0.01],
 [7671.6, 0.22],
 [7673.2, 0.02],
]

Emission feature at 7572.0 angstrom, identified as [O II]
